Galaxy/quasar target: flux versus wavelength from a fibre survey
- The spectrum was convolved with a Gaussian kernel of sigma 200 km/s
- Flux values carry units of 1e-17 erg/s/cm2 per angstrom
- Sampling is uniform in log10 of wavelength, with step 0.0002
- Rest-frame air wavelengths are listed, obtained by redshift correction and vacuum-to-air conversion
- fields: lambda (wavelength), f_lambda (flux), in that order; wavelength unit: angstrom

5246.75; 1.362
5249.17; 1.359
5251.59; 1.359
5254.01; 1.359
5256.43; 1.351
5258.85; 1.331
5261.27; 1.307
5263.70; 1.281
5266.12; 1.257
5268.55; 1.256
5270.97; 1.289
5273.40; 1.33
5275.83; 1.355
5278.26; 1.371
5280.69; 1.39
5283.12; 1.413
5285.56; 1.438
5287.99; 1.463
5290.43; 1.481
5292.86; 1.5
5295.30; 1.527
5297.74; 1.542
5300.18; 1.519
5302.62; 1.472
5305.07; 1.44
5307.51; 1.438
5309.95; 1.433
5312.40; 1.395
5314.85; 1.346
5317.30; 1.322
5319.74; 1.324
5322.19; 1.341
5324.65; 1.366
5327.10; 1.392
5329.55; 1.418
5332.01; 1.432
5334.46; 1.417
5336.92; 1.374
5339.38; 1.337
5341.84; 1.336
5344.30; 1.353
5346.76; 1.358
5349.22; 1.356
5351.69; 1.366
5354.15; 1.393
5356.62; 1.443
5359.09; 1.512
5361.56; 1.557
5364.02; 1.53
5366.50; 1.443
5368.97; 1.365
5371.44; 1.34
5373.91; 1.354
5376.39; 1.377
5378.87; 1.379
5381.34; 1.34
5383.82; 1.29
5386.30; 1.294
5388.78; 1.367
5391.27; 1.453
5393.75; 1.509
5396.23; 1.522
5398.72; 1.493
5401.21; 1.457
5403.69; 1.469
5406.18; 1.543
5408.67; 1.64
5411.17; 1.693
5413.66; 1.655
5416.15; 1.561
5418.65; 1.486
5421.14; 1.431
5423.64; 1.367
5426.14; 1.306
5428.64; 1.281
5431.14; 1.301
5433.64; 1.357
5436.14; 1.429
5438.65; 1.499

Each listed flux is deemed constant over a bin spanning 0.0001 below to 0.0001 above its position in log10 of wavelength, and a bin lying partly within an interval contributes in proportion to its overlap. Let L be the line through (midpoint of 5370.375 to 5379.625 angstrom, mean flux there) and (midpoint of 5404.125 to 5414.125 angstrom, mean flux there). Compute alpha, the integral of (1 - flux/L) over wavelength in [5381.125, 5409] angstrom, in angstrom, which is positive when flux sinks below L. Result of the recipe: 1.2 angstrom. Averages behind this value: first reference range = 1.36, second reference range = 1.62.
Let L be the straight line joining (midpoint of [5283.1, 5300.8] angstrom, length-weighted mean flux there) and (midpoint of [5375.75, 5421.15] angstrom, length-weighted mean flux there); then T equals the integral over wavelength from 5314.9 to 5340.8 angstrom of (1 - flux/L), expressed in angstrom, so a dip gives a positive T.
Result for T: 2.0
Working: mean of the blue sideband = 1.49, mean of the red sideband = 1.47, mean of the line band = 1.37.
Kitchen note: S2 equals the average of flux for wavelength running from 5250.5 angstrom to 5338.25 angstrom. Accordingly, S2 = 1.39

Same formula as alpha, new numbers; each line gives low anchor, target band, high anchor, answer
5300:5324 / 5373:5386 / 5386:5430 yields 1.0 angstrom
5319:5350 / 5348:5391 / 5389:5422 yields 1.5 angstrom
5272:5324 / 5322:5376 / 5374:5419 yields 1.7 angstrom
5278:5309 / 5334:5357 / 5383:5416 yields 1.7 angstrom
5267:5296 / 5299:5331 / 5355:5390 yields -0.1 angstrom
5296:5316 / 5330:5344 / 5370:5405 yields 0.5 angstrom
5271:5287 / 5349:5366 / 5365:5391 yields -1.2 angstrom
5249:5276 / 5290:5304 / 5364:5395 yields -1.8 angstrom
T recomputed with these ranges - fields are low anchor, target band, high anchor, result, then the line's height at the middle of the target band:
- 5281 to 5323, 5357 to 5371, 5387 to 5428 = 0.0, 1.47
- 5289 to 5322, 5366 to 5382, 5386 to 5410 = 1.1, 1.47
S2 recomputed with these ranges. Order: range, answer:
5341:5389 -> 1.39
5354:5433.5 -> 1.44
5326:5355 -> 1.38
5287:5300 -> 1.5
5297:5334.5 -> 1.41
